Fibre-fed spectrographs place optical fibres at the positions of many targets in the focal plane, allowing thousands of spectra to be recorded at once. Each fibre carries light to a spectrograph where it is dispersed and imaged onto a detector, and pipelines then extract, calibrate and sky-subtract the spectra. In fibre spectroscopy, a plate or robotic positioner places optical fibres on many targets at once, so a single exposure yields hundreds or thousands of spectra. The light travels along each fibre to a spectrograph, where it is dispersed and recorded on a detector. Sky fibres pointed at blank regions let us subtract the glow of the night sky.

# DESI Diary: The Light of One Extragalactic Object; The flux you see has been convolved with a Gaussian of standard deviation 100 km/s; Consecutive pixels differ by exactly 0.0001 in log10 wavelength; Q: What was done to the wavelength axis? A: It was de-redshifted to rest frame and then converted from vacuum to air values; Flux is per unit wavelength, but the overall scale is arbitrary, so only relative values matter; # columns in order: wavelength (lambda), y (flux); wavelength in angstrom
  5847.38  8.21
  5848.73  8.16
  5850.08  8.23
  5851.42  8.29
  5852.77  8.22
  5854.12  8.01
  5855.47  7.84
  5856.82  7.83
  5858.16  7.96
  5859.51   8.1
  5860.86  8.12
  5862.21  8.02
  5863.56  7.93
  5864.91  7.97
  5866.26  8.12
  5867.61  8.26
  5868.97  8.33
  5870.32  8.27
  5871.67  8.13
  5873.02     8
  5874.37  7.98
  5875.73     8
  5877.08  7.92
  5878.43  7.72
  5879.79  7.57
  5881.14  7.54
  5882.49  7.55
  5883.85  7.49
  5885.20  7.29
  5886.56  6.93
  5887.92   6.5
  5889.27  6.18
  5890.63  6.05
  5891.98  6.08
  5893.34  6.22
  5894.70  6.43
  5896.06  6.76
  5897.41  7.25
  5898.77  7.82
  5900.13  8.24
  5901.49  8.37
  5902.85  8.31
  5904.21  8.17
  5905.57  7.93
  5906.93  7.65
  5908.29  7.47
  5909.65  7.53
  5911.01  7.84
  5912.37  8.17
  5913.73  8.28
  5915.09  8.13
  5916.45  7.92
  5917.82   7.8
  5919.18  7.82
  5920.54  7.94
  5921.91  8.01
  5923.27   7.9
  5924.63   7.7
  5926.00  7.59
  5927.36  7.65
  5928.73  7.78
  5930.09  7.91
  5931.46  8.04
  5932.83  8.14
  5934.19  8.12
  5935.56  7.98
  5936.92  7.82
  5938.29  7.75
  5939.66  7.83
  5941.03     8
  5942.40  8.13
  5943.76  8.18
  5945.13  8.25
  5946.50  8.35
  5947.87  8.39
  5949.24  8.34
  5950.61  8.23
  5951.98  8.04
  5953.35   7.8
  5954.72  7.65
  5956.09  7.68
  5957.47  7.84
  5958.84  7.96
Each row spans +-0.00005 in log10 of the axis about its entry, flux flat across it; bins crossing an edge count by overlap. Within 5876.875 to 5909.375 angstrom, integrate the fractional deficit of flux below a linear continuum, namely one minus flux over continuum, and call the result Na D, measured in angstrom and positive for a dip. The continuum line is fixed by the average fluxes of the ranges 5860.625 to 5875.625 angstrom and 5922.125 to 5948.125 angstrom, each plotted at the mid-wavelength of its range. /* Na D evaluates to 3.0 angstrom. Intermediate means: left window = 8.09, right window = 7.97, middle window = 7.3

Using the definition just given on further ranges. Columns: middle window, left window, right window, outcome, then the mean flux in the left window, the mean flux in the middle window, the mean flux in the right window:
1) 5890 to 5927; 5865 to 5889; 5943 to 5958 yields 1.2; 7.72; 7.61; 8.07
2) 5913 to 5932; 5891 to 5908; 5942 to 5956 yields -0.4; 7.41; 7.89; 8.12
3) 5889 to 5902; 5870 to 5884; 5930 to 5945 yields 1.6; 7.84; 6.94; 8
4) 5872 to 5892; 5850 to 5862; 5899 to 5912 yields 1.7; 8.06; 7.31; 7.95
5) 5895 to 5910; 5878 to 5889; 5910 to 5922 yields -0.1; 7.27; 7.74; 7.98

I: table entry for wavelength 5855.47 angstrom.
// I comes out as 7.84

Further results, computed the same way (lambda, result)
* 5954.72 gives 7.65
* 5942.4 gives 8.13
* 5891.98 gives 6.08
